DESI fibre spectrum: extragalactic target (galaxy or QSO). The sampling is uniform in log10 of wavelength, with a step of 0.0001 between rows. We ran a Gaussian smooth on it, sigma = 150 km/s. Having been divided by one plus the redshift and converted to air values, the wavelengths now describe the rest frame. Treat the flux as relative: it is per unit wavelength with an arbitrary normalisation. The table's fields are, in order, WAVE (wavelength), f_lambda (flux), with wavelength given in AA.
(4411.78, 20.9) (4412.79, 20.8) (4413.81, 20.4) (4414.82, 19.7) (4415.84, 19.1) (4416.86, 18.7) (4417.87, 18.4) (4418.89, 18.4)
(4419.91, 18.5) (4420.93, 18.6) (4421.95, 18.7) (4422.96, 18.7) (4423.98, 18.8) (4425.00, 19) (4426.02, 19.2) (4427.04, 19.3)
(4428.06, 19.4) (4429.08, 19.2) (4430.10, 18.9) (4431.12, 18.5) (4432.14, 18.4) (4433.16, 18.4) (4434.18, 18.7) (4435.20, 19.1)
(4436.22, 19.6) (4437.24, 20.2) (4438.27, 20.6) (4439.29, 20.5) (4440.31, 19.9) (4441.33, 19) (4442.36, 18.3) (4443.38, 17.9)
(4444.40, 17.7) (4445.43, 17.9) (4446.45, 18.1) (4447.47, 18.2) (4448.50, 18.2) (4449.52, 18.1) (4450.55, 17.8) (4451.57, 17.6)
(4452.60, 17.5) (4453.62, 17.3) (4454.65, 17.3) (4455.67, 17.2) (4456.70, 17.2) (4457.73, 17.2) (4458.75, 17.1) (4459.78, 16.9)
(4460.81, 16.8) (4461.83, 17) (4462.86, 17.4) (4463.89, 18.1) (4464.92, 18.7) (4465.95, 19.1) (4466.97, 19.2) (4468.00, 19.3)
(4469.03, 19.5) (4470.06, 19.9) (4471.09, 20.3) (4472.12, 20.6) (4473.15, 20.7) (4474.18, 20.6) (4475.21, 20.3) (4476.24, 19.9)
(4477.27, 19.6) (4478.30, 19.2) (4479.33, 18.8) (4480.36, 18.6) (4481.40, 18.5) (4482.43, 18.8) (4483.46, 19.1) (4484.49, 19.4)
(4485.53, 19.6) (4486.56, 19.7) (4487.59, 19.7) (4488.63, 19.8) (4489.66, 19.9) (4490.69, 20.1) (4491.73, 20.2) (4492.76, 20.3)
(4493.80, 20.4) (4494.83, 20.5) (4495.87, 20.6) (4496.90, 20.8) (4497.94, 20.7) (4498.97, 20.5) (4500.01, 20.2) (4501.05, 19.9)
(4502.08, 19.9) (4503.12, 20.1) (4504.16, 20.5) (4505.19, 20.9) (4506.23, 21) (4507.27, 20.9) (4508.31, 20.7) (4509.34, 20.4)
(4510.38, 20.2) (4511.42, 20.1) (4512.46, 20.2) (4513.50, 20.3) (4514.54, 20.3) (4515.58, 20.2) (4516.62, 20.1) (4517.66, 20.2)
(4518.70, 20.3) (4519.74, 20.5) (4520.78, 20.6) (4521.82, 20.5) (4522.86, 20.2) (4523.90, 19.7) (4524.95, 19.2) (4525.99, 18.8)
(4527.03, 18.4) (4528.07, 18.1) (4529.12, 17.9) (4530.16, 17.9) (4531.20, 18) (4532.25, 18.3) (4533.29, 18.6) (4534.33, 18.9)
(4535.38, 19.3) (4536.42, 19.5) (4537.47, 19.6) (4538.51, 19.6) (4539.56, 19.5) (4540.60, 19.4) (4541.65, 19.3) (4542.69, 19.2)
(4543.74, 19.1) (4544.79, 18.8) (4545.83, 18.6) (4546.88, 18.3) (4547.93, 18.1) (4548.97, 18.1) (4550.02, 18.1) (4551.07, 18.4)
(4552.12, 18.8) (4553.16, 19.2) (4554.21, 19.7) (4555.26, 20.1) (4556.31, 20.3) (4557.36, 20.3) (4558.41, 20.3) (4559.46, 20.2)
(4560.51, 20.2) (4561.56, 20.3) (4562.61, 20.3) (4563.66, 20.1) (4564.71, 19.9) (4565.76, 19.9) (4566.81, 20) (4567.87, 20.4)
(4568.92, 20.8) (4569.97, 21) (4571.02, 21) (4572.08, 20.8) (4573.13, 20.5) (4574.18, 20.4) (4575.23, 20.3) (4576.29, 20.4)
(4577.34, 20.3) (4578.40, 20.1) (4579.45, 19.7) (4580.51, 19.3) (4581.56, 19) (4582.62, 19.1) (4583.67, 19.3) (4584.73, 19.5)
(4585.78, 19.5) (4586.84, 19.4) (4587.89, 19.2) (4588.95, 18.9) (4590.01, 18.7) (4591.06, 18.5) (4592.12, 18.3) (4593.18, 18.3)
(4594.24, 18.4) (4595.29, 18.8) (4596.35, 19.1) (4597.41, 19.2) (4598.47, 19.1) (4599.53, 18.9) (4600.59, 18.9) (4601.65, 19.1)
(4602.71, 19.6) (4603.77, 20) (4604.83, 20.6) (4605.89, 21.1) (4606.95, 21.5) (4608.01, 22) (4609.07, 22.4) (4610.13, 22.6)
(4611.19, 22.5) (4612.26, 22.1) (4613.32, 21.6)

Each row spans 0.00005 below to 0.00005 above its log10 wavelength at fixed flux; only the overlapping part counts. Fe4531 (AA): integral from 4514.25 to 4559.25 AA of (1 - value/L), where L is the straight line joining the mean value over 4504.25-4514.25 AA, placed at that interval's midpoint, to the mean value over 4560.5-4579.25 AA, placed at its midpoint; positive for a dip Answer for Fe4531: 2.6 AA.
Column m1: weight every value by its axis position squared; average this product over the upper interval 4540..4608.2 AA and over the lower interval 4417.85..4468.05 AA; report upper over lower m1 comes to 1.13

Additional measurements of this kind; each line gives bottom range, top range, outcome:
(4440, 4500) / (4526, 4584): 1.07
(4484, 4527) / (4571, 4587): 1.02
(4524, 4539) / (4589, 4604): 1.04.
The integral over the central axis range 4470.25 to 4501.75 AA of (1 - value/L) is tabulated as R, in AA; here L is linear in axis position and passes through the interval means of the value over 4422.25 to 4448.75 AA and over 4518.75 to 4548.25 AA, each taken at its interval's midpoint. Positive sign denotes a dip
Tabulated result -1.5 AA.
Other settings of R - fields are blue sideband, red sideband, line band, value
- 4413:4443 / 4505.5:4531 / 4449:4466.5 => 1.6 AA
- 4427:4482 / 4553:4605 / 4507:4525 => -1.0 AA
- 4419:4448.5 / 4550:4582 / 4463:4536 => -1.1 AA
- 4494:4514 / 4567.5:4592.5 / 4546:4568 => 0.5 AA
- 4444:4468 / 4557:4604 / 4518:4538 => -0.3 AA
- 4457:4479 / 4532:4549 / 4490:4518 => -2.1 AA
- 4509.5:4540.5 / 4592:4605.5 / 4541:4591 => -0.9 AA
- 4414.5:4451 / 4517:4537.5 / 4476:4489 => -0.2 AA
